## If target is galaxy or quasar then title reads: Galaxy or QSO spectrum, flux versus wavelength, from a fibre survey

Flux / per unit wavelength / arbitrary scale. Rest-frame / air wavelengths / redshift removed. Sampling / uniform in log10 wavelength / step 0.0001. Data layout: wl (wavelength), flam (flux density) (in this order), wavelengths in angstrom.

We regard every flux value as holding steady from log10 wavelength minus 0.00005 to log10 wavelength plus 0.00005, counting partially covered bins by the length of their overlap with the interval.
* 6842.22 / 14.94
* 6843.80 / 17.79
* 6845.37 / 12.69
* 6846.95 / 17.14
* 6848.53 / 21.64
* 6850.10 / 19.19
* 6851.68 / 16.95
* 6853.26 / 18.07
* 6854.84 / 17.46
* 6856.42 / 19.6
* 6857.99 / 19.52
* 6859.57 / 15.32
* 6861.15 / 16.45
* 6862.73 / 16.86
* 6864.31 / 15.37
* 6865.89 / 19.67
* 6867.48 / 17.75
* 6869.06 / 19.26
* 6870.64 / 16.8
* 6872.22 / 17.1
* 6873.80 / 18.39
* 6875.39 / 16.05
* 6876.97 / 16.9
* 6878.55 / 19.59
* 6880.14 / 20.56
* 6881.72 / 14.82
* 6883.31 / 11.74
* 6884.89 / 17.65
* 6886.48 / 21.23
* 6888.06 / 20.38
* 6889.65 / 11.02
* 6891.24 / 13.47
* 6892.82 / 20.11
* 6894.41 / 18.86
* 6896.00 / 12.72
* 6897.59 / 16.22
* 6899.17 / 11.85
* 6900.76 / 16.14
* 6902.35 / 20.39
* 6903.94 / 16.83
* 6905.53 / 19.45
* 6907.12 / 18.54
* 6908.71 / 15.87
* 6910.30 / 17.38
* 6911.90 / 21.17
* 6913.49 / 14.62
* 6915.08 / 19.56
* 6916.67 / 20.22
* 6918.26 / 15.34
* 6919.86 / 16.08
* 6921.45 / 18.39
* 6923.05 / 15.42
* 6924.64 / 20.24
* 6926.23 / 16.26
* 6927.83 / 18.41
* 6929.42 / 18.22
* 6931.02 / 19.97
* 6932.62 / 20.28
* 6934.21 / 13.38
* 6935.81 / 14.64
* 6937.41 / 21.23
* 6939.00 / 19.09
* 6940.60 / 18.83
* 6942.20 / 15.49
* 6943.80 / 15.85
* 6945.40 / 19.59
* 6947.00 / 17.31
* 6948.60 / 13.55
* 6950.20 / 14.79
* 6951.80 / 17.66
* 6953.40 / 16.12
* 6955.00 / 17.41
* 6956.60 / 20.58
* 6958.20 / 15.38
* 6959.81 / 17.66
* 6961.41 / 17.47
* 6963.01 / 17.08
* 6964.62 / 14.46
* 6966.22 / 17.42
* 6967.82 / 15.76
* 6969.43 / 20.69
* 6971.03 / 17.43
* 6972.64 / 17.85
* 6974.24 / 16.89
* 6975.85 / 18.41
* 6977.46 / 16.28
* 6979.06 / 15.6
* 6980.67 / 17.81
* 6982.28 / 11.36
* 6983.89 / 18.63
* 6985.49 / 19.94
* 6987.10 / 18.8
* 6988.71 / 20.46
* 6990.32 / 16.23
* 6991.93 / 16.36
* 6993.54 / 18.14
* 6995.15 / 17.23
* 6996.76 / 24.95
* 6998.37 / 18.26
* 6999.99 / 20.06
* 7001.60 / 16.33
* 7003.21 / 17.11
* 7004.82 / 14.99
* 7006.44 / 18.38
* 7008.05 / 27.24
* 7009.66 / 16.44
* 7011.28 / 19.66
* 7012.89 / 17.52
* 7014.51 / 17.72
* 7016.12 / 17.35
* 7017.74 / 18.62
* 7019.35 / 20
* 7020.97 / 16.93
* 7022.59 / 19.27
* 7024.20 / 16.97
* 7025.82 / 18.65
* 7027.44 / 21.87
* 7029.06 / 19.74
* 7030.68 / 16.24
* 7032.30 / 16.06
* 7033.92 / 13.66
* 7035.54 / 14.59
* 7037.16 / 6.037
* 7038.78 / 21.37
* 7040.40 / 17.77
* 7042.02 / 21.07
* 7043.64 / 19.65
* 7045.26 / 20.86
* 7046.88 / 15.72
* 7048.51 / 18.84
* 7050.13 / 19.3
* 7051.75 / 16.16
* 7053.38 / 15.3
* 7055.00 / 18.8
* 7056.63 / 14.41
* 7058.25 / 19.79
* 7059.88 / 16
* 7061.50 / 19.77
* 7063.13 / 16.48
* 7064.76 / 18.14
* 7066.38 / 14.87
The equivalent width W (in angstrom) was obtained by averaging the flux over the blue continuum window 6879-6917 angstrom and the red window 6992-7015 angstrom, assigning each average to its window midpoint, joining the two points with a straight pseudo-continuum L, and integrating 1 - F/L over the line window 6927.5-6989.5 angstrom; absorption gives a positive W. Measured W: 2.4 angstrom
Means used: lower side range 17.1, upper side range 18.8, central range 17.4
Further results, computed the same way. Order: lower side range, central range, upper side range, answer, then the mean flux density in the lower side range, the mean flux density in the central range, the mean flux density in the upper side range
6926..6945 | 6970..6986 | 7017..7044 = 0.6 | 17.7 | 17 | 17.5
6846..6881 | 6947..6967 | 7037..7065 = 1.4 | 18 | 16.7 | 17.8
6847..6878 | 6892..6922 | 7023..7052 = 0.7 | 17.8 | 17.3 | 17.5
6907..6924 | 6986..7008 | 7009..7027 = -0.7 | 17.5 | 18.6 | 18.2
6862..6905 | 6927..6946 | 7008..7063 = -0.7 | 17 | 17.9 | 17.8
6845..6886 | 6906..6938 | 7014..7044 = -0.5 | 17.5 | 17.8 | 17.5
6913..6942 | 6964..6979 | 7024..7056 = 0.4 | 17.8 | 17.2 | 17.4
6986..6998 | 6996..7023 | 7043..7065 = -0.4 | 18.9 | 18.9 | 17.8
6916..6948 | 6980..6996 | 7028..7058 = -0.1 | 17.7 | 17.5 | 17.1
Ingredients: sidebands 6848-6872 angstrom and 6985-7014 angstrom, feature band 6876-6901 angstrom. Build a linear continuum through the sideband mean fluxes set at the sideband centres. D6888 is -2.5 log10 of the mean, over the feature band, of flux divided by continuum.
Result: 0.10 mag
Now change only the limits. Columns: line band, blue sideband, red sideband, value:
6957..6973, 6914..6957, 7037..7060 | 0.024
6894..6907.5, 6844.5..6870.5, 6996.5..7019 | 0.083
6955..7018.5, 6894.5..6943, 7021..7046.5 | -0.025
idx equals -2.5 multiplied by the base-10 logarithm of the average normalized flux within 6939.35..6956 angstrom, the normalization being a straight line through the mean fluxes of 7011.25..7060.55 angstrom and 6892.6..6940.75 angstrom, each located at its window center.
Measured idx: 0.05 mag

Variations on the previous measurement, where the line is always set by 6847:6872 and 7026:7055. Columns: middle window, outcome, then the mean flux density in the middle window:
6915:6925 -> 0.01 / 17.7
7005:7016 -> -0.10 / 19.1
